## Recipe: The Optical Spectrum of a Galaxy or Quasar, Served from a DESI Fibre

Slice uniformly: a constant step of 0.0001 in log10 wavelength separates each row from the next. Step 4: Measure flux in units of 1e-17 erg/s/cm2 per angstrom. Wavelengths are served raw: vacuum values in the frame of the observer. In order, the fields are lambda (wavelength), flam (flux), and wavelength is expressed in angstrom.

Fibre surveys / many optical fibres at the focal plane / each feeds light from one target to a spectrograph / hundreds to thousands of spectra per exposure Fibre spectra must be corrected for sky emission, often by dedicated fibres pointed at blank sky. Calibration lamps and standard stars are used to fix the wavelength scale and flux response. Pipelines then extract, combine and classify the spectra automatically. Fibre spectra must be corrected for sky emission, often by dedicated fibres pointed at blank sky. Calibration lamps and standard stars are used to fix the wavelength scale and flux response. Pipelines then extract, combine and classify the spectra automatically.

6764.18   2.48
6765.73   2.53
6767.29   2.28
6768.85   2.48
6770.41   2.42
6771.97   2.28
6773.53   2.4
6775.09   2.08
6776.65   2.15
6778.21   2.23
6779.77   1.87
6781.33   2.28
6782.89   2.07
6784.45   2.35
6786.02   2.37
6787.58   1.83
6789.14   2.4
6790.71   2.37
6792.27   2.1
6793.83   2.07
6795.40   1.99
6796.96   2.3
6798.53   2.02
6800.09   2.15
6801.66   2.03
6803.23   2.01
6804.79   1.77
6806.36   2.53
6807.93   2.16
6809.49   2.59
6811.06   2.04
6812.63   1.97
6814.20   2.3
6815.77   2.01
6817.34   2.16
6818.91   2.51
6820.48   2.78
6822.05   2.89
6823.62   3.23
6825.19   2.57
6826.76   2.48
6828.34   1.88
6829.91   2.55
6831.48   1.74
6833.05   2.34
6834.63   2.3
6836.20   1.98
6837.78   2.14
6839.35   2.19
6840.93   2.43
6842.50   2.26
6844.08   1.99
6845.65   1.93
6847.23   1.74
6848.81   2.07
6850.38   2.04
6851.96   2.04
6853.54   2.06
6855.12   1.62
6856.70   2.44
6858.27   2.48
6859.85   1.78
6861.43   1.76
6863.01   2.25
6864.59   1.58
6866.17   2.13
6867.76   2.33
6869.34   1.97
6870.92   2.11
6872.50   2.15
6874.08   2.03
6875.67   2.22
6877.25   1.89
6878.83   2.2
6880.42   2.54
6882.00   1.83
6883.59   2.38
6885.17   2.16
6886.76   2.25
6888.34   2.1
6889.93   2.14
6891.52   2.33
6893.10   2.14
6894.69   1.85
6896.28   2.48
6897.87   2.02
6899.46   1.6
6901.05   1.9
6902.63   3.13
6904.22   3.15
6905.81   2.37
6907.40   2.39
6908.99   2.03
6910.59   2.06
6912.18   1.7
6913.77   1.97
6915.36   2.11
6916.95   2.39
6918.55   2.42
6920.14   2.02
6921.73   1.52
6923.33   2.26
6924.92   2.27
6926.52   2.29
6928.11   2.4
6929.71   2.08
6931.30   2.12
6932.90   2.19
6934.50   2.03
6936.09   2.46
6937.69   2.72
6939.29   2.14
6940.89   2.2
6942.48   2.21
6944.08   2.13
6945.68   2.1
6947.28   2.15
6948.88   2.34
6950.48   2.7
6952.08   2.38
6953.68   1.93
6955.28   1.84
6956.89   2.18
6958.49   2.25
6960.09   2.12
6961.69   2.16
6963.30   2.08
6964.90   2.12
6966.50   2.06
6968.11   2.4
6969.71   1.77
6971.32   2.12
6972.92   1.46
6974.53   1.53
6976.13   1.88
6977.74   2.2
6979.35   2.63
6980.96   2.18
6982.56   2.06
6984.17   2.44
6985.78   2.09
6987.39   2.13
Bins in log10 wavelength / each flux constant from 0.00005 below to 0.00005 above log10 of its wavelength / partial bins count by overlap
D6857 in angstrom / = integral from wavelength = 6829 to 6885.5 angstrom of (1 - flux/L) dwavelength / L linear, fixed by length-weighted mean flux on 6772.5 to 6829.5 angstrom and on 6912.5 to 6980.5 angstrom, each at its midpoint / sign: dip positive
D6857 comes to 2.8 angstrom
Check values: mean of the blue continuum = 2.25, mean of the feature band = 2.1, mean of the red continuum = 2.15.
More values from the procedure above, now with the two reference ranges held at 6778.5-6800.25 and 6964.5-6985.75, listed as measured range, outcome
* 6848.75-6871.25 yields 0.85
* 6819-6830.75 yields -2.61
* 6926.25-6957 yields -2.18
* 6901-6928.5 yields -2.03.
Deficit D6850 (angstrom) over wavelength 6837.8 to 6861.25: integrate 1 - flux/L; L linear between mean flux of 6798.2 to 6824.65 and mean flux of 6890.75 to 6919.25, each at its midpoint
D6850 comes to 2.1 angstrom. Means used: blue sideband 2.31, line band 2.07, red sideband 2.22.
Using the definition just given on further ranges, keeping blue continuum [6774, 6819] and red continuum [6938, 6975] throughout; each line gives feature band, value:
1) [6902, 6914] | -1.3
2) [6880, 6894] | -0.4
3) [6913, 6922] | 0.1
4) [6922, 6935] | -0.4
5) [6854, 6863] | 0.4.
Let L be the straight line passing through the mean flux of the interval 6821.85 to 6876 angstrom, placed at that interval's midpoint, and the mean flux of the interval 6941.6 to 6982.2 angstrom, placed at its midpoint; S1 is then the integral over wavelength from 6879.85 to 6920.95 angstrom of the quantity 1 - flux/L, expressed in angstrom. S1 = -1.4 angstrom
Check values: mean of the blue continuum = 2.15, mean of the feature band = 2.21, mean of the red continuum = 2.12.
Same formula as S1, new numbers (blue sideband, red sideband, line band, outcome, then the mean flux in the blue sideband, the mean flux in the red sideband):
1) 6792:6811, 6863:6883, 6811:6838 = -2.7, 2.14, 2.09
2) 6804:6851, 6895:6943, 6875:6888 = 0.3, 2.25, 2.22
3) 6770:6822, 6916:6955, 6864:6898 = 1.3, 2.21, 2.22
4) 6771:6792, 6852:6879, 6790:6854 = -2.4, 2.21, 2.06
